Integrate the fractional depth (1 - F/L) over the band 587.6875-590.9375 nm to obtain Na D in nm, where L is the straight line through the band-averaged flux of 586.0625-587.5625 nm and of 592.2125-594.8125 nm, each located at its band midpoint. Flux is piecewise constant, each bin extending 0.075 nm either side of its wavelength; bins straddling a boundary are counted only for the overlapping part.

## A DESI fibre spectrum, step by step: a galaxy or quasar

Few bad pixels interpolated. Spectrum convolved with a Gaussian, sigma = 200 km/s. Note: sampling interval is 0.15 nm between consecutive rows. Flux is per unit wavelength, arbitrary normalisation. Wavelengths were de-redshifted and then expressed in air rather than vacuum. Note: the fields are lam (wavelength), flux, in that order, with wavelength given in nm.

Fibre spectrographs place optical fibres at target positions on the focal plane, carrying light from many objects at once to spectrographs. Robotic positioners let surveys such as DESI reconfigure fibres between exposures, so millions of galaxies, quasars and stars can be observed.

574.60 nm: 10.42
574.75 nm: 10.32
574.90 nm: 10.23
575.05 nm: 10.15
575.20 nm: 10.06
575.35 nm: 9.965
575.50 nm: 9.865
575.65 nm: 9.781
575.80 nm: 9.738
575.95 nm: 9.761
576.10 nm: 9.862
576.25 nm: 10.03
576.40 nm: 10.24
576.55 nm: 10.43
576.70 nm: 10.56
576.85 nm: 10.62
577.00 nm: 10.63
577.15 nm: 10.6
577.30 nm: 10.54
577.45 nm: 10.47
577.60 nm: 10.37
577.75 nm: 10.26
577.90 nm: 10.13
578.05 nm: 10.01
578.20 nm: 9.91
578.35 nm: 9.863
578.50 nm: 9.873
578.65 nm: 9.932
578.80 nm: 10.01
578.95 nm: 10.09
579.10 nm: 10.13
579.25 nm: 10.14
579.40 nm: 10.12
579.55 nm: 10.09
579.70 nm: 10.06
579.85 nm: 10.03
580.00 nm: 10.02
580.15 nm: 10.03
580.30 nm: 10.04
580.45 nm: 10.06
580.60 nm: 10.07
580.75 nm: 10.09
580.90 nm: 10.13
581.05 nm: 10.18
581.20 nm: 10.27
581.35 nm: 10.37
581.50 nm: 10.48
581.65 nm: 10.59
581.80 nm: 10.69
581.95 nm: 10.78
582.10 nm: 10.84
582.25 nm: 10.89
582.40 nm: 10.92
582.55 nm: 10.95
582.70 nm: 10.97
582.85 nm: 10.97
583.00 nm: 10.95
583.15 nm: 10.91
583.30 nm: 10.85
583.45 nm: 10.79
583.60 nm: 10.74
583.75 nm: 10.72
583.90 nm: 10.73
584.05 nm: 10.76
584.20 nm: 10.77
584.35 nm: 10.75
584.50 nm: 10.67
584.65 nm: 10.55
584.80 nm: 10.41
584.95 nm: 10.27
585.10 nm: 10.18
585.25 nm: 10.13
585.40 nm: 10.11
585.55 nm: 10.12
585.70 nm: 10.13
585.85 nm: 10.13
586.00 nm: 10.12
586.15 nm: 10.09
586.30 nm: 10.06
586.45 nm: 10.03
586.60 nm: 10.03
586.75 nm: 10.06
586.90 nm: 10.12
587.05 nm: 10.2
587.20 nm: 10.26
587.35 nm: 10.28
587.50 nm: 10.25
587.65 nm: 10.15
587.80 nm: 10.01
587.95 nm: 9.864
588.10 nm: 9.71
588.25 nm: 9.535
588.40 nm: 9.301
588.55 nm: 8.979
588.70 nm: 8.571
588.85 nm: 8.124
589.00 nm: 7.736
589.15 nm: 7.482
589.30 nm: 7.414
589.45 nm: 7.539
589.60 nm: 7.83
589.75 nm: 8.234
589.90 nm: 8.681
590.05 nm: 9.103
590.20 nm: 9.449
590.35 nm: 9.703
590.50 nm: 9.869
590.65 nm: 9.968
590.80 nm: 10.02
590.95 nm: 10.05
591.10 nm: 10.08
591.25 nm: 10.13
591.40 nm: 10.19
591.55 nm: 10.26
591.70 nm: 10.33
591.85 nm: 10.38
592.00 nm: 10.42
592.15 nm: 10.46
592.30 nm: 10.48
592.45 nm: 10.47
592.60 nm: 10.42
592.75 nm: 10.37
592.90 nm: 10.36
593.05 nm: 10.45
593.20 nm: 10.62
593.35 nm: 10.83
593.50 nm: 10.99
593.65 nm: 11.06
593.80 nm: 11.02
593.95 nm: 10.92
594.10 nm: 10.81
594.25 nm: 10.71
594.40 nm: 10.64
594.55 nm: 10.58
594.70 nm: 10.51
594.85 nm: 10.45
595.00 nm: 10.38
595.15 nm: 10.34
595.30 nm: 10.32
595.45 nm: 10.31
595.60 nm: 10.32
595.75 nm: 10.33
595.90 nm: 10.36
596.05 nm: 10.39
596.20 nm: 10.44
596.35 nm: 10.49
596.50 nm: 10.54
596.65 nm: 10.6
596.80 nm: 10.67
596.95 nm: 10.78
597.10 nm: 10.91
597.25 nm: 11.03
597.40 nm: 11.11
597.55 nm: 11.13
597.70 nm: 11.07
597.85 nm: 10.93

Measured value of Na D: 0.44 nm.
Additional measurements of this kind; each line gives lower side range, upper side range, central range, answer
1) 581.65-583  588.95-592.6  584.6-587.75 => 0.02 nm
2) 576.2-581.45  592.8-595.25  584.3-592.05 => 0.58 nm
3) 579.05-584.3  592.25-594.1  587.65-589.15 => 0.22 nm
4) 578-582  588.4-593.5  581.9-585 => -0.25 nm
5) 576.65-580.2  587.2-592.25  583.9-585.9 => -0.13 nm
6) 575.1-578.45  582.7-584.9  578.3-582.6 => 0.09 nm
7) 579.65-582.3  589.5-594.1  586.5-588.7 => 0.07 nm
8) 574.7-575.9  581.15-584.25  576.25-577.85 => -0.04 nm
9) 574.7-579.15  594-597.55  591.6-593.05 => 0.01 nm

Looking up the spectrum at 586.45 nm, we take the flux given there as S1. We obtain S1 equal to 10.03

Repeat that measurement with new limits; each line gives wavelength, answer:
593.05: 10.45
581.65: 10.59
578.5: 9.873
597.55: 11.13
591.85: 10.38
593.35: 10.83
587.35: 10.28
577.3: 10.54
